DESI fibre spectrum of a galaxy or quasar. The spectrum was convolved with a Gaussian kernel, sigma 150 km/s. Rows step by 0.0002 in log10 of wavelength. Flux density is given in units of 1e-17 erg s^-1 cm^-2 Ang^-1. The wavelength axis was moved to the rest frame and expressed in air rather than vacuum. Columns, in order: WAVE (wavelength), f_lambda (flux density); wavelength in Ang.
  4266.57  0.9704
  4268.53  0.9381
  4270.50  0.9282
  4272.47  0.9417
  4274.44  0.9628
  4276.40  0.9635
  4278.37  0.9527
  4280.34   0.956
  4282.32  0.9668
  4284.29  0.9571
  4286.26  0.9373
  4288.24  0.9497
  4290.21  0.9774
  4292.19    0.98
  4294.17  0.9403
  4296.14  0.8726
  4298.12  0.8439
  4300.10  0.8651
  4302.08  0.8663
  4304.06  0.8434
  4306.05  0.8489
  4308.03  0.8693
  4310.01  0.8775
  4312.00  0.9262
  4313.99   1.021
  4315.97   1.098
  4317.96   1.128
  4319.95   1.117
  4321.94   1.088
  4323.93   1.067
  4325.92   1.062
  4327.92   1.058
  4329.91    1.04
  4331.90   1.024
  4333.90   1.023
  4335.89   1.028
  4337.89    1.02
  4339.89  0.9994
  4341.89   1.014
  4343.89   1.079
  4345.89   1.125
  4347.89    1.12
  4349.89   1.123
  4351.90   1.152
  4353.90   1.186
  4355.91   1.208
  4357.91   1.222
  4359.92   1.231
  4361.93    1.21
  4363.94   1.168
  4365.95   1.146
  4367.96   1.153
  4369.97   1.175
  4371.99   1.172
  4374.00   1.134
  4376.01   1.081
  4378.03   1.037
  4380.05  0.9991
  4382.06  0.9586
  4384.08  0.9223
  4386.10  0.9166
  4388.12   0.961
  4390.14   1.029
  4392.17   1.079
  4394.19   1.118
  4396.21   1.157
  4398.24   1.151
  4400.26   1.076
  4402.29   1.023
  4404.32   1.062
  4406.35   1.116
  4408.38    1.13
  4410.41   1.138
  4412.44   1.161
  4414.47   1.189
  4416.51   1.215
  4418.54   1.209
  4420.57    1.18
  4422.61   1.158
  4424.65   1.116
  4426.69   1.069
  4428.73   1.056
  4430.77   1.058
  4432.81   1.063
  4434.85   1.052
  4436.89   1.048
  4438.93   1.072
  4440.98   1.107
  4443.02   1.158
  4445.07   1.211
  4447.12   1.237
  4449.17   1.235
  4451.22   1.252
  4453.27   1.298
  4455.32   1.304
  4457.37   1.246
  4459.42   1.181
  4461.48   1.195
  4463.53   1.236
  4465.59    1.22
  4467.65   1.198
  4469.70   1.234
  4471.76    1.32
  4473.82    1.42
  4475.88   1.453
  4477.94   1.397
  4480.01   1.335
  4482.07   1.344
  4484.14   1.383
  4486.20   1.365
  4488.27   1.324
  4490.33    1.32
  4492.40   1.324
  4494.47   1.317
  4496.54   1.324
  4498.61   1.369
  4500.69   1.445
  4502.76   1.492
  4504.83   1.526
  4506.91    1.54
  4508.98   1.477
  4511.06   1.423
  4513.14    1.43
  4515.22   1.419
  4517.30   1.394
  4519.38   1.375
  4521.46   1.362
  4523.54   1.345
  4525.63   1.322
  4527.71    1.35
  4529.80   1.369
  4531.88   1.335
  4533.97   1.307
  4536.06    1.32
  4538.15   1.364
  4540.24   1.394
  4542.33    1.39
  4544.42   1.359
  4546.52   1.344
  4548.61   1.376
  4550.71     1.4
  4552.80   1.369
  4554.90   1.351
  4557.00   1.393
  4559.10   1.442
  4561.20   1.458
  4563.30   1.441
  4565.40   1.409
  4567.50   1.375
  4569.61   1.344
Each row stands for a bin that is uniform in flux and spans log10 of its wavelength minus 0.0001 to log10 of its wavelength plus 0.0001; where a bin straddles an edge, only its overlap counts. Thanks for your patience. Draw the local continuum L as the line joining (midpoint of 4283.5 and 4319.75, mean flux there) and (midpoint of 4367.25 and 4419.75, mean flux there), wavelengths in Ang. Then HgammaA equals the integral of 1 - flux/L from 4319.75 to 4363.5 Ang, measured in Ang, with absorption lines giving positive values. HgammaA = -4.2 Ang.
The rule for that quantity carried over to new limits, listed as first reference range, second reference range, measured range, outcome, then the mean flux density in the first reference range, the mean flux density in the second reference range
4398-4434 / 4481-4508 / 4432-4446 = 1.1 Ang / 1.12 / 1.39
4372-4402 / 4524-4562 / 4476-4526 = -4.3 Ang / 1.05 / 1.37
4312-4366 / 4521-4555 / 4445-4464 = 0.1 Ang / 1.1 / 1.36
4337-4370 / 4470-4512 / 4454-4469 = 1.2 Ang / 1.14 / 1.39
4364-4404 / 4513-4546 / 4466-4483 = -1.1 Ang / 1.07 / 1.36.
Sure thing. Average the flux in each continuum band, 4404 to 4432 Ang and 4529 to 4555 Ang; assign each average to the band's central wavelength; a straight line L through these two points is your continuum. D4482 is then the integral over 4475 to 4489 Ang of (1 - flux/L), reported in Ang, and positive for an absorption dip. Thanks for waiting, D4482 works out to -1.4 Ang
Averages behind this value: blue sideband 1.13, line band 1.37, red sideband 1.36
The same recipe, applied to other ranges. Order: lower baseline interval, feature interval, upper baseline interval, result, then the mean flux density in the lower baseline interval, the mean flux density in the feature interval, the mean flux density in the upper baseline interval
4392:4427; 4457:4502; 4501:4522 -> 1.00 Ang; 1.13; 1.32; 1.45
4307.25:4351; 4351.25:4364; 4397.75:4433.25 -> -1.57 Ang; 1.04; 1.2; 1.12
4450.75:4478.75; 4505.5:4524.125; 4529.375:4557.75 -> -1.25 Ang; 1.28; 1.42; 1.36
